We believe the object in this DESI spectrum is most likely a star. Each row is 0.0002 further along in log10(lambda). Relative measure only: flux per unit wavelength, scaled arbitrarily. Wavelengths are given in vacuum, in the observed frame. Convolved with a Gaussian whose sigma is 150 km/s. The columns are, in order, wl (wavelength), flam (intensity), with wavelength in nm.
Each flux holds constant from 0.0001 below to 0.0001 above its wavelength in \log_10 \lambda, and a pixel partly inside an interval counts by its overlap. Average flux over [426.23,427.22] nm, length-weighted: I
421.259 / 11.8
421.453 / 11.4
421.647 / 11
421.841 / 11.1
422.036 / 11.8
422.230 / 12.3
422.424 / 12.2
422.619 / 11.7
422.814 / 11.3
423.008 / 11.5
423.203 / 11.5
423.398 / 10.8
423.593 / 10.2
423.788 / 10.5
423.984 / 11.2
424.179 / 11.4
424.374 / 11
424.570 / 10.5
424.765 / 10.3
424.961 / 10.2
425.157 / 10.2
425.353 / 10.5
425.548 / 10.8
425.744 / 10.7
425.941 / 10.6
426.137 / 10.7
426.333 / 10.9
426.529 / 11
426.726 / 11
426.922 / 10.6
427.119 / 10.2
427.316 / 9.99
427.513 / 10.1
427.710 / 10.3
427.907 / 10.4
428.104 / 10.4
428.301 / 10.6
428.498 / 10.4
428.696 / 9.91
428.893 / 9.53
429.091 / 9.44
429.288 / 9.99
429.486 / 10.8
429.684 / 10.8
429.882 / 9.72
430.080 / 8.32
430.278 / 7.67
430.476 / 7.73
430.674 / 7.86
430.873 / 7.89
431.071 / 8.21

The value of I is 10.7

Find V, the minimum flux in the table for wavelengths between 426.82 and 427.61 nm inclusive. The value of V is 9.99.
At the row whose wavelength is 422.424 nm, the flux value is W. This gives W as 12.2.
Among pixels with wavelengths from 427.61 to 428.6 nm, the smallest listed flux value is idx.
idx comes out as 10.3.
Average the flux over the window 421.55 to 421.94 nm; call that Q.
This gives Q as 11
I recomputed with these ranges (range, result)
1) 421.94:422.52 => 12.1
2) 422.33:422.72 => 11.9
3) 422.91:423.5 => 11.3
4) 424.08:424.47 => 11.2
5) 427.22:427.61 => 10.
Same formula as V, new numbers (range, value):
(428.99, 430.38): 7.67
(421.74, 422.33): 11.1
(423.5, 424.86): 10.2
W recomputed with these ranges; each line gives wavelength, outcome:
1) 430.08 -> 8.32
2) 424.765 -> 10.3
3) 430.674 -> 7.86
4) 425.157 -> 10.2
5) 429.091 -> 9.44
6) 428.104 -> 10.4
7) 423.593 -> 10.2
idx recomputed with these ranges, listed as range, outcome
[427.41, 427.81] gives 10.1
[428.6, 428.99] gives 9.53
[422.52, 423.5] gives 10.8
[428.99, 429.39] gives 9.44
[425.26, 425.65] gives 10.5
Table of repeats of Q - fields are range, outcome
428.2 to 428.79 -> 10.3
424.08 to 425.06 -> 10.7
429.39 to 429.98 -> 10.4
